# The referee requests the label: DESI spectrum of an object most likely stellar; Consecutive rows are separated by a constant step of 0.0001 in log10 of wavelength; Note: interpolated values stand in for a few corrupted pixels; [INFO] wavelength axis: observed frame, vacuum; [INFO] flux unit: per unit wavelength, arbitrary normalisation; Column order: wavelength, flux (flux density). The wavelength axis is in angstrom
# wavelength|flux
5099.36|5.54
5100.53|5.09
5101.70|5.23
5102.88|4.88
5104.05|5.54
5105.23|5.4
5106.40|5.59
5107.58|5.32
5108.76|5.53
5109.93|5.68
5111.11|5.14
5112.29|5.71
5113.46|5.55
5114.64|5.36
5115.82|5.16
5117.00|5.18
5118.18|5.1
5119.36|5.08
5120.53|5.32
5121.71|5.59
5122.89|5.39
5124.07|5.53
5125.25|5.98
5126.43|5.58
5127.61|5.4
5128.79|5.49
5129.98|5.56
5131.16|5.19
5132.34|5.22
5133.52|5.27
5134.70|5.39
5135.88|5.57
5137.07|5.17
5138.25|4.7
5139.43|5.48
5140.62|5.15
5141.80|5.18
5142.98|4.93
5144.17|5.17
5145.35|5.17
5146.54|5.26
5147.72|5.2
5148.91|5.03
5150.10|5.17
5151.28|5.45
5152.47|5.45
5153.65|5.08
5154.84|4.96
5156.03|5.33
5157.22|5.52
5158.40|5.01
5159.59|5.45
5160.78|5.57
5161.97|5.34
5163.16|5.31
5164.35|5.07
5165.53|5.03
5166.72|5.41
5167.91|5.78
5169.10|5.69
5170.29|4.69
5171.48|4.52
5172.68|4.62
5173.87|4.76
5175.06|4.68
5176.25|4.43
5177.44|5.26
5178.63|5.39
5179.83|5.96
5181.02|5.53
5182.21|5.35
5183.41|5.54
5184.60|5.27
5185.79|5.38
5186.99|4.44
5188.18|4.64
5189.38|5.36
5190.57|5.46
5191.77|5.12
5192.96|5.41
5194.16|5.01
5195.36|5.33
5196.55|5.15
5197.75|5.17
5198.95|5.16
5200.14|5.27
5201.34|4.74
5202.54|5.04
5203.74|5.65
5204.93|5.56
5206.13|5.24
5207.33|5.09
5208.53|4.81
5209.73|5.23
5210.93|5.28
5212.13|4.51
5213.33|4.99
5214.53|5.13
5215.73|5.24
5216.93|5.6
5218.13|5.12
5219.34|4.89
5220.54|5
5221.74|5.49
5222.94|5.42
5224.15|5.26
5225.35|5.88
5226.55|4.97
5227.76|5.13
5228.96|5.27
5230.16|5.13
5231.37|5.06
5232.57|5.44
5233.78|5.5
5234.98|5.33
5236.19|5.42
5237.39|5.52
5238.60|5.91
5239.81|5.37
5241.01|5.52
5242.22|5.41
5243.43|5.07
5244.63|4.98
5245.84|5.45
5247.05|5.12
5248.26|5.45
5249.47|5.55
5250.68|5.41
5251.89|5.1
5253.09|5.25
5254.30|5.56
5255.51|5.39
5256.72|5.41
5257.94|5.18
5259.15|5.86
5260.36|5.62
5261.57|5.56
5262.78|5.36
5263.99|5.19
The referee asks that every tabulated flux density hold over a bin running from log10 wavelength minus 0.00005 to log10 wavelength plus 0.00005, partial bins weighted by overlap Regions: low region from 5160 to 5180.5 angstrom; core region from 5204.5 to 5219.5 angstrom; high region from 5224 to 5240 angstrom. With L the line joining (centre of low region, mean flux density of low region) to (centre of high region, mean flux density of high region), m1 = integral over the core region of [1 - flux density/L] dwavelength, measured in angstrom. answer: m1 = 0.5 angstrom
